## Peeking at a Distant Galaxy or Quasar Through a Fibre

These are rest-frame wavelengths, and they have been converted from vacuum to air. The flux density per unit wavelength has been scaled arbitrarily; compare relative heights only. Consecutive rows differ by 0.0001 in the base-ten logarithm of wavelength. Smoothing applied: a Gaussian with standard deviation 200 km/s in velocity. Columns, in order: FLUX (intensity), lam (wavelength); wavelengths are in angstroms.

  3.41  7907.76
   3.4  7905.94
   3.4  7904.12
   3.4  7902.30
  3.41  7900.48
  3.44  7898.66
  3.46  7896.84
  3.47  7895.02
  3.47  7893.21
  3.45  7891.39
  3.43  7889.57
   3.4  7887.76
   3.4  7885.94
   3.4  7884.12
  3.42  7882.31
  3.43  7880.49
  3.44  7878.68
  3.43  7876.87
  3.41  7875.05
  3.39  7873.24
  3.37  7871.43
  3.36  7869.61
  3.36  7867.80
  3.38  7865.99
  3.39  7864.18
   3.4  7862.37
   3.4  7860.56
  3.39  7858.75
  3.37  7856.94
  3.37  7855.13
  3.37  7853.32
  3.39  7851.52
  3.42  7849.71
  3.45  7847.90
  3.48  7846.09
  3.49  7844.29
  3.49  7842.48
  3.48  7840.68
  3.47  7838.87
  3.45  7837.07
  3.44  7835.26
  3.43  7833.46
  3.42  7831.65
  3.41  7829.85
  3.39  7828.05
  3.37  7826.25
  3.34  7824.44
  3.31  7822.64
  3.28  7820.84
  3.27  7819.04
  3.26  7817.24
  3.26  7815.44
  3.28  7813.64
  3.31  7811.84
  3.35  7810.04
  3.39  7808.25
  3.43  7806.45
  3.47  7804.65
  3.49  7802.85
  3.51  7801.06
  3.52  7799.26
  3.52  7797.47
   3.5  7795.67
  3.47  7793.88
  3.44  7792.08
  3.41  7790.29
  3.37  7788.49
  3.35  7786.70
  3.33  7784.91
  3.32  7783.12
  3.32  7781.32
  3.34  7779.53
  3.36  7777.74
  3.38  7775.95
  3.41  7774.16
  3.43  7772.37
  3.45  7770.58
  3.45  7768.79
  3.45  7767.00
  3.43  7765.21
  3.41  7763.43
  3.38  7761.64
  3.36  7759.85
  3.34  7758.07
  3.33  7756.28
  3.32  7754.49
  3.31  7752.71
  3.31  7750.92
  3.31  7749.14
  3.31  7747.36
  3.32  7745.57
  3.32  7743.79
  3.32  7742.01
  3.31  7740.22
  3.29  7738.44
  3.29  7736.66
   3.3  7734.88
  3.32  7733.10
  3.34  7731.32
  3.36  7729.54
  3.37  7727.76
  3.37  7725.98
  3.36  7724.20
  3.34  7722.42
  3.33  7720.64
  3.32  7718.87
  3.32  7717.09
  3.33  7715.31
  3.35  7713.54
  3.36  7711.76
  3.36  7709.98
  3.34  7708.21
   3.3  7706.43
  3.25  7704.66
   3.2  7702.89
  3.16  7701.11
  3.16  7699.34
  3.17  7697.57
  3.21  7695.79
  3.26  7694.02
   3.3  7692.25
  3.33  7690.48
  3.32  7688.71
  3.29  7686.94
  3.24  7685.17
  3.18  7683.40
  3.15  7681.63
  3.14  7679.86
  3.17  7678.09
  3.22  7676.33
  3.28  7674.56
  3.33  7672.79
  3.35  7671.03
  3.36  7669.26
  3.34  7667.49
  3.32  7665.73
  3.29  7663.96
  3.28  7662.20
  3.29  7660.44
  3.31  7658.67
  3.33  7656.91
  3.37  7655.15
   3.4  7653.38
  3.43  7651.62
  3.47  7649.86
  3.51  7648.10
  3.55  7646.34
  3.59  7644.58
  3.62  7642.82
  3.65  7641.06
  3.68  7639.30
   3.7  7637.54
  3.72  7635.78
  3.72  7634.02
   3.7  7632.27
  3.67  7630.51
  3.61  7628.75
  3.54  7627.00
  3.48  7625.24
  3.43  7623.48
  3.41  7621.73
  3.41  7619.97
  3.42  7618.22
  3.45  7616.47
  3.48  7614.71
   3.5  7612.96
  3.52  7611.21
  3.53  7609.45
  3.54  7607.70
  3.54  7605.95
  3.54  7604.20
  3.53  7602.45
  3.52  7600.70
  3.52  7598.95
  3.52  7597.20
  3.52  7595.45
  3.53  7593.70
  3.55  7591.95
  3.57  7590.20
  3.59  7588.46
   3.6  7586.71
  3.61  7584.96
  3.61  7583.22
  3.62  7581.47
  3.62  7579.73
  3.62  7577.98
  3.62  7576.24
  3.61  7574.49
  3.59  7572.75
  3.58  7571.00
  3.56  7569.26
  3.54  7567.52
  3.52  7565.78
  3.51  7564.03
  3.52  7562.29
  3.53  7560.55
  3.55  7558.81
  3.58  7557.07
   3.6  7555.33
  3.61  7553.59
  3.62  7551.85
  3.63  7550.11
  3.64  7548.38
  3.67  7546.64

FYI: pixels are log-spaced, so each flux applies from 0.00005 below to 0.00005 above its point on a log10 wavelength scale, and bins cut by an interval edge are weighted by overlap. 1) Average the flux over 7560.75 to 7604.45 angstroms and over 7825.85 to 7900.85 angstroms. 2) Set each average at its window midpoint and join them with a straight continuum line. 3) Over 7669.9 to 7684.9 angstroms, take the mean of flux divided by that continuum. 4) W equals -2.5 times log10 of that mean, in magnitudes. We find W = 0.09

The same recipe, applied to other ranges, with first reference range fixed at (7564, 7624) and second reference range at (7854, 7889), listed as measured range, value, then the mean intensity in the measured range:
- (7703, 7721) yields 0.05 mag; 3.32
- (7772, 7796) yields 0.02 mag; 3.38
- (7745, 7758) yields 0.05 mag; 3.32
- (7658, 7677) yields 0.06 mag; 3.31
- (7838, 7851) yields -0.02 mag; 3.46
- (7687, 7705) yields 0.08 mag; 3.24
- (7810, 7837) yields 0.02 mag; 3.34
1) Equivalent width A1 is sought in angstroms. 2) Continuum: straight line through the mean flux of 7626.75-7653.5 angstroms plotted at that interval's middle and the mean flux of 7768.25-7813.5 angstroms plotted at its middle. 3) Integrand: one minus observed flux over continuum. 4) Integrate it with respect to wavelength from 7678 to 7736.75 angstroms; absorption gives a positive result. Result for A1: 3.91 angstroms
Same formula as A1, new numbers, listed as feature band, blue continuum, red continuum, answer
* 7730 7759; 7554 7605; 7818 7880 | 1.2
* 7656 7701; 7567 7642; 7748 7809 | 3.0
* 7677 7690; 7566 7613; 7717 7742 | 0.7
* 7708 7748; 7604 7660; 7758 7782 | 1.2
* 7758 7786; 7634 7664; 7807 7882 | 0.3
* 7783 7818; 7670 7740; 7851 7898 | -0.5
